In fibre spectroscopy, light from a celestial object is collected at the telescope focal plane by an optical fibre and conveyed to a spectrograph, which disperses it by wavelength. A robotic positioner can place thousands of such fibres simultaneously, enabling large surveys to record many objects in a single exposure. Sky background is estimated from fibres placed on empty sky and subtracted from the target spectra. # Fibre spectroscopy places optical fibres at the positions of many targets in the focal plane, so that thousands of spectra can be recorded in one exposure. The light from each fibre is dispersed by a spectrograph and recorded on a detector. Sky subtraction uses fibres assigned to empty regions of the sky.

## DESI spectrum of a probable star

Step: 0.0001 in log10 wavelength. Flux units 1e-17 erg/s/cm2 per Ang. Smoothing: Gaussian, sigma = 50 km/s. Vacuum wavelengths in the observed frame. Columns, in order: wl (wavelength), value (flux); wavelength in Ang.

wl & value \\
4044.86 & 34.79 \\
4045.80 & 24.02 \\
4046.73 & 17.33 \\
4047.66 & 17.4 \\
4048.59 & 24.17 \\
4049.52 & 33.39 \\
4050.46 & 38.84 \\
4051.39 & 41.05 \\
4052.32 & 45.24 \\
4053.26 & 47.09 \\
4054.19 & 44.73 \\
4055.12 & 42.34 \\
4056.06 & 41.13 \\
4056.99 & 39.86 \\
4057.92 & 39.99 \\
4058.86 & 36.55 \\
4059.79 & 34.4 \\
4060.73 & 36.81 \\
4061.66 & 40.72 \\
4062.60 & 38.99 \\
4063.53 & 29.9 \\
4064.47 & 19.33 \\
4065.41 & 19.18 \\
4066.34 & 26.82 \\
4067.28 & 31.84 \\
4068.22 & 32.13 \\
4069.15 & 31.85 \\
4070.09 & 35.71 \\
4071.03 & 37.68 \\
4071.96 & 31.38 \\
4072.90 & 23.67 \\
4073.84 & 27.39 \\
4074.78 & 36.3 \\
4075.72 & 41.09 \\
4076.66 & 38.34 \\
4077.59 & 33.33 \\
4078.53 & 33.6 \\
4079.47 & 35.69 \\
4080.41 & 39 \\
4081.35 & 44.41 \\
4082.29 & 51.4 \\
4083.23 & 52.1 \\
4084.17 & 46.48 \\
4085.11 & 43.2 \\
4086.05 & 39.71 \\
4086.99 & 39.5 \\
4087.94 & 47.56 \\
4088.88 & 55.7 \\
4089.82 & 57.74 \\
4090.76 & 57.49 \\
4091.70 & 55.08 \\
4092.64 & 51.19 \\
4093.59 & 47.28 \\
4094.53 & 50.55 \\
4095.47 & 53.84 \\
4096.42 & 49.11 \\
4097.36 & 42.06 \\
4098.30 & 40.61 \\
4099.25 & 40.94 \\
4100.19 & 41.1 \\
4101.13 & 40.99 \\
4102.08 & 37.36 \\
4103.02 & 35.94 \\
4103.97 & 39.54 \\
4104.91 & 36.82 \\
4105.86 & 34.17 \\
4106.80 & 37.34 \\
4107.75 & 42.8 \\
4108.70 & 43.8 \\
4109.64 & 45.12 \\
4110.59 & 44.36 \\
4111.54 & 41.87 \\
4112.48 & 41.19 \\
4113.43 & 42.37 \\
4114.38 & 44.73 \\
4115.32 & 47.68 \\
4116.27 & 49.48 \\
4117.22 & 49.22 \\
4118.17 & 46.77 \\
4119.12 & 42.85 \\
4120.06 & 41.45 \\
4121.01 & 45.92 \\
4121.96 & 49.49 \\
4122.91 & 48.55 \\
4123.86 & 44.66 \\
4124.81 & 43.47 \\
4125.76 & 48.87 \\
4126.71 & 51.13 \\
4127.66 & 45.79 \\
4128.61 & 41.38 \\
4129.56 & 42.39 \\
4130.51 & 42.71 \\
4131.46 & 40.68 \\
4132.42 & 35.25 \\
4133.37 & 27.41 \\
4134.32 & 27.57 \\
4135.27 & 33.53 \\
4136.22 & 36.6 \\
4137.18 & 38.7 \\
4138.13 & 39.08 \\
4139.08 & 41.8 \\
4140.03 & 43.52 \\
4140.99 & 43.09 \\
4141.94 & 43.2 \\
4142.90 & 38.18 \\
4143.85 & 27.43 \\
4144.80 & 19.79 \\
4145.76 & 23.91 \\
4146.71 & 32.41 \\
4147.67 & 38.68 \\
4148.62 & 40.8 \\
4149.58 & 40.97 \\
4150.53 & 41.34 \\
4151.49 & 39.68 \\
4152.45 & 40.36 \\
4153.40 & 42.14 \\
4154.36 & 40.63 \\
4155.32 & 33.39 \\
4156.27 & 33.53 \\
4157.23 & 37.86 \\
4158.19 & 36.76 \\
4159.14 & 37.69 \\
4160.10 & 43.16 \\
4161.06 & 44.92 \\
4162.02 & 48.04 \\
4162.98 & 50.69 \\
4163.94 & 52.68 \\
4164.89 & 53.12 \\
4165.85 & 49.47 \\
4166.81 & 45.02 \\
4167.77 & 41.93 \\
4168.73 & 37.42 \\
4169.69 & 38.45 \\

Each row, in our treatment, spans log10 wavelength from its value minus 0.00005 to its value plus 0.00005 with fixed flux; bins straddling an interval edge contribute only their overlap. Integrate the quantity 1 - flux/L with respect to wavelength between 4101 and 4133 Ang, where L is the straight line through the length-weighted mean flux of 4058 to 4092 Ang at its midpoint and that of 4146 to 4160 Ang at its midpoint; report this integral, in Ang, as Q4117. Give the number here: -4.04 Ang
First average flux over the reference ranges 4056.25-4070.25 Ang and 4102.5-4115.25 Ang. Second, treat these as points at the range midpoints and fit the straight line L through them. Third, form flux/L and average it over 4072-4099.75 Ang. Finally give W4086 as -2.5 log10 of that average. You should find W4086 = -0.18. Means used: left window 33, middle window 43.7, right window 41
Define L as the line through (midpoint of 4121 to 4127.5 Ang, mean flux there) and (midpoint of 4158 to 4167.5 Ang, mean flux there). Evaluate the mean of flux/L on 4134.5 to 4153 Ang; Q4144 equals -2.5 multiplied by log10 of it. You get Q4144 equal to 0.26 mag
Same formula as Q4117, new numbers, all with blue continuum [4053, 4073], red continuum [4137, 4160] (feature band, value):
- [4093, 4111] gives -3.2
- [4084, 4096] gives -4.8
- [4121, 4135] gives -2.0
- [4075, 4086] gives -1.9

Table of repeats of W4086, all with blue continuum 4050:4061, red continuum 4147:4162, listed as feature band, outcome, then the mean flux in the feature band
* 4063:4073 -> 0.35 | 29.3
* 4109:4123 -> -0.13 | 45.3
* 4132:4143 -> 0.07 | 37.3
